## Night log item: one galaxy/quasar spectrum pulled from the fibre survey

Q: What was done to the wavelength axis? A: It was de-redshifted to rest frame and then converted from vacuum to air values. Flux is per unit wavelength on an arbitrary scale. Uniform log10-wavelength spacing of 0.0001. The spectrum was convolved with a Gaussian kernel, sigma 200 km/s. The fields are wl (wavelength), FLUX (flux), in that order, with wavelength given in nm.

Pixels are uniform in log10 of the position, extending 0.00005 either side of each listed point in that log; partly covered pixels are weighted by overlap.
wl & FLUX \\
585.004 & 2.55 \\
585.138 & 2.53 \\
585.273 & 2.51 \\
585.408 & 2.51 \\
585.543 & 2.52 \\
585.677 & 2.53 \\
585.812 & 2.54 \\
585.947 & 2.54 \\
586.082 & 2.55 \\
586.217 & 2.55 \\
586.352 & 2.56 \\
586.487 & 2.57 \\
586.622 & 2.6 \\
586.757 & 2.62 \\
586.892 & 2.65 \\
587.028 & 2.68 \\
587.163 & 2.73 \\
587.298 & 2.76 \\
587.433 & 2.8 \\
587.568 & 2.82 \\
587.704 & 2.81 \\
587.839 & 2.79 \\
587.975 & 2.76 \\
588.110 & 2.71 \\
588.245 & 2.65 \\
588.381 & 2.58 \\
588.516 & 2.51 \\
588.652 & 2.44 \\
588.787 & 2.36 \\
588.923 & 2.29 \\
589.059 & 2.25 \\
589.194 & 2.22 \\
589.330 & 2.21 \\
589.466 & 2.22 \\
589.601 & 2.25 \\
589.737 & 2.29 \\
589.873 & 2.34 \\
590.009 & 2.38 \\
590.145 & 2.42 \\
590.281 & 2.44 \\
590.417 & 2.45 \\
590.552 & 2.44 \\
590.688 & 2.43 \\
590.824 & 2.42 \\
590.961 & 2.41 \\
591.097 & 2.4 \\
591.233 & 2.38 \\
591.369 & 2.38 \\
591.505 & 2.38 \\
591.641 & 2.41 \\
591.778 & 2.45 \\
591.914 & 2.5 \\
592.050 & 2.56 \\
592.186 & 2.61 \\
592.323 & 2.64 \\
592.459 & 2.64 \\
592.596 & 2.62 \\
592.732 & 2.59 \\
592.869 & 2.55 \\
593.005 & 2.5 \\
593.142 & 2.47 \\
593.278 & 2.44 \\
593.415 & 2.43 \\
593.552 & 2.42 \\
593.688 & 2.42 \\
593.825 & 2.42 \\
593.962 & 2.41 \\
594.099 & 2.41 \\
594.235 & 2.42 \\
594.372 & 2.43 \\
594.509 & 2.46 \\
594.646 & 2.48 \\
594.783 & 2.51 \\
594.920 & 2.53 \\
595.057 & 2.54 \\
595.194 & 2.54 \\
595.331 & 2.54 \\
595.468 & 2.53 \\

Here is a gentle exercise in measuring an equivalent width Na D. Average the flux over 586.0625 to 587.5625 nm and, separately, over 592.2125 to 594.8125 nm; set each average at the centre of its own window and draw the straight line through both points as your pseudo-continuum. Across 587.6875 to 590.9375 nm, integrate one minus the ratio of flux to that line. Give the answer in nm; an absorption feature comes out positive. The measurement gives 0.19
